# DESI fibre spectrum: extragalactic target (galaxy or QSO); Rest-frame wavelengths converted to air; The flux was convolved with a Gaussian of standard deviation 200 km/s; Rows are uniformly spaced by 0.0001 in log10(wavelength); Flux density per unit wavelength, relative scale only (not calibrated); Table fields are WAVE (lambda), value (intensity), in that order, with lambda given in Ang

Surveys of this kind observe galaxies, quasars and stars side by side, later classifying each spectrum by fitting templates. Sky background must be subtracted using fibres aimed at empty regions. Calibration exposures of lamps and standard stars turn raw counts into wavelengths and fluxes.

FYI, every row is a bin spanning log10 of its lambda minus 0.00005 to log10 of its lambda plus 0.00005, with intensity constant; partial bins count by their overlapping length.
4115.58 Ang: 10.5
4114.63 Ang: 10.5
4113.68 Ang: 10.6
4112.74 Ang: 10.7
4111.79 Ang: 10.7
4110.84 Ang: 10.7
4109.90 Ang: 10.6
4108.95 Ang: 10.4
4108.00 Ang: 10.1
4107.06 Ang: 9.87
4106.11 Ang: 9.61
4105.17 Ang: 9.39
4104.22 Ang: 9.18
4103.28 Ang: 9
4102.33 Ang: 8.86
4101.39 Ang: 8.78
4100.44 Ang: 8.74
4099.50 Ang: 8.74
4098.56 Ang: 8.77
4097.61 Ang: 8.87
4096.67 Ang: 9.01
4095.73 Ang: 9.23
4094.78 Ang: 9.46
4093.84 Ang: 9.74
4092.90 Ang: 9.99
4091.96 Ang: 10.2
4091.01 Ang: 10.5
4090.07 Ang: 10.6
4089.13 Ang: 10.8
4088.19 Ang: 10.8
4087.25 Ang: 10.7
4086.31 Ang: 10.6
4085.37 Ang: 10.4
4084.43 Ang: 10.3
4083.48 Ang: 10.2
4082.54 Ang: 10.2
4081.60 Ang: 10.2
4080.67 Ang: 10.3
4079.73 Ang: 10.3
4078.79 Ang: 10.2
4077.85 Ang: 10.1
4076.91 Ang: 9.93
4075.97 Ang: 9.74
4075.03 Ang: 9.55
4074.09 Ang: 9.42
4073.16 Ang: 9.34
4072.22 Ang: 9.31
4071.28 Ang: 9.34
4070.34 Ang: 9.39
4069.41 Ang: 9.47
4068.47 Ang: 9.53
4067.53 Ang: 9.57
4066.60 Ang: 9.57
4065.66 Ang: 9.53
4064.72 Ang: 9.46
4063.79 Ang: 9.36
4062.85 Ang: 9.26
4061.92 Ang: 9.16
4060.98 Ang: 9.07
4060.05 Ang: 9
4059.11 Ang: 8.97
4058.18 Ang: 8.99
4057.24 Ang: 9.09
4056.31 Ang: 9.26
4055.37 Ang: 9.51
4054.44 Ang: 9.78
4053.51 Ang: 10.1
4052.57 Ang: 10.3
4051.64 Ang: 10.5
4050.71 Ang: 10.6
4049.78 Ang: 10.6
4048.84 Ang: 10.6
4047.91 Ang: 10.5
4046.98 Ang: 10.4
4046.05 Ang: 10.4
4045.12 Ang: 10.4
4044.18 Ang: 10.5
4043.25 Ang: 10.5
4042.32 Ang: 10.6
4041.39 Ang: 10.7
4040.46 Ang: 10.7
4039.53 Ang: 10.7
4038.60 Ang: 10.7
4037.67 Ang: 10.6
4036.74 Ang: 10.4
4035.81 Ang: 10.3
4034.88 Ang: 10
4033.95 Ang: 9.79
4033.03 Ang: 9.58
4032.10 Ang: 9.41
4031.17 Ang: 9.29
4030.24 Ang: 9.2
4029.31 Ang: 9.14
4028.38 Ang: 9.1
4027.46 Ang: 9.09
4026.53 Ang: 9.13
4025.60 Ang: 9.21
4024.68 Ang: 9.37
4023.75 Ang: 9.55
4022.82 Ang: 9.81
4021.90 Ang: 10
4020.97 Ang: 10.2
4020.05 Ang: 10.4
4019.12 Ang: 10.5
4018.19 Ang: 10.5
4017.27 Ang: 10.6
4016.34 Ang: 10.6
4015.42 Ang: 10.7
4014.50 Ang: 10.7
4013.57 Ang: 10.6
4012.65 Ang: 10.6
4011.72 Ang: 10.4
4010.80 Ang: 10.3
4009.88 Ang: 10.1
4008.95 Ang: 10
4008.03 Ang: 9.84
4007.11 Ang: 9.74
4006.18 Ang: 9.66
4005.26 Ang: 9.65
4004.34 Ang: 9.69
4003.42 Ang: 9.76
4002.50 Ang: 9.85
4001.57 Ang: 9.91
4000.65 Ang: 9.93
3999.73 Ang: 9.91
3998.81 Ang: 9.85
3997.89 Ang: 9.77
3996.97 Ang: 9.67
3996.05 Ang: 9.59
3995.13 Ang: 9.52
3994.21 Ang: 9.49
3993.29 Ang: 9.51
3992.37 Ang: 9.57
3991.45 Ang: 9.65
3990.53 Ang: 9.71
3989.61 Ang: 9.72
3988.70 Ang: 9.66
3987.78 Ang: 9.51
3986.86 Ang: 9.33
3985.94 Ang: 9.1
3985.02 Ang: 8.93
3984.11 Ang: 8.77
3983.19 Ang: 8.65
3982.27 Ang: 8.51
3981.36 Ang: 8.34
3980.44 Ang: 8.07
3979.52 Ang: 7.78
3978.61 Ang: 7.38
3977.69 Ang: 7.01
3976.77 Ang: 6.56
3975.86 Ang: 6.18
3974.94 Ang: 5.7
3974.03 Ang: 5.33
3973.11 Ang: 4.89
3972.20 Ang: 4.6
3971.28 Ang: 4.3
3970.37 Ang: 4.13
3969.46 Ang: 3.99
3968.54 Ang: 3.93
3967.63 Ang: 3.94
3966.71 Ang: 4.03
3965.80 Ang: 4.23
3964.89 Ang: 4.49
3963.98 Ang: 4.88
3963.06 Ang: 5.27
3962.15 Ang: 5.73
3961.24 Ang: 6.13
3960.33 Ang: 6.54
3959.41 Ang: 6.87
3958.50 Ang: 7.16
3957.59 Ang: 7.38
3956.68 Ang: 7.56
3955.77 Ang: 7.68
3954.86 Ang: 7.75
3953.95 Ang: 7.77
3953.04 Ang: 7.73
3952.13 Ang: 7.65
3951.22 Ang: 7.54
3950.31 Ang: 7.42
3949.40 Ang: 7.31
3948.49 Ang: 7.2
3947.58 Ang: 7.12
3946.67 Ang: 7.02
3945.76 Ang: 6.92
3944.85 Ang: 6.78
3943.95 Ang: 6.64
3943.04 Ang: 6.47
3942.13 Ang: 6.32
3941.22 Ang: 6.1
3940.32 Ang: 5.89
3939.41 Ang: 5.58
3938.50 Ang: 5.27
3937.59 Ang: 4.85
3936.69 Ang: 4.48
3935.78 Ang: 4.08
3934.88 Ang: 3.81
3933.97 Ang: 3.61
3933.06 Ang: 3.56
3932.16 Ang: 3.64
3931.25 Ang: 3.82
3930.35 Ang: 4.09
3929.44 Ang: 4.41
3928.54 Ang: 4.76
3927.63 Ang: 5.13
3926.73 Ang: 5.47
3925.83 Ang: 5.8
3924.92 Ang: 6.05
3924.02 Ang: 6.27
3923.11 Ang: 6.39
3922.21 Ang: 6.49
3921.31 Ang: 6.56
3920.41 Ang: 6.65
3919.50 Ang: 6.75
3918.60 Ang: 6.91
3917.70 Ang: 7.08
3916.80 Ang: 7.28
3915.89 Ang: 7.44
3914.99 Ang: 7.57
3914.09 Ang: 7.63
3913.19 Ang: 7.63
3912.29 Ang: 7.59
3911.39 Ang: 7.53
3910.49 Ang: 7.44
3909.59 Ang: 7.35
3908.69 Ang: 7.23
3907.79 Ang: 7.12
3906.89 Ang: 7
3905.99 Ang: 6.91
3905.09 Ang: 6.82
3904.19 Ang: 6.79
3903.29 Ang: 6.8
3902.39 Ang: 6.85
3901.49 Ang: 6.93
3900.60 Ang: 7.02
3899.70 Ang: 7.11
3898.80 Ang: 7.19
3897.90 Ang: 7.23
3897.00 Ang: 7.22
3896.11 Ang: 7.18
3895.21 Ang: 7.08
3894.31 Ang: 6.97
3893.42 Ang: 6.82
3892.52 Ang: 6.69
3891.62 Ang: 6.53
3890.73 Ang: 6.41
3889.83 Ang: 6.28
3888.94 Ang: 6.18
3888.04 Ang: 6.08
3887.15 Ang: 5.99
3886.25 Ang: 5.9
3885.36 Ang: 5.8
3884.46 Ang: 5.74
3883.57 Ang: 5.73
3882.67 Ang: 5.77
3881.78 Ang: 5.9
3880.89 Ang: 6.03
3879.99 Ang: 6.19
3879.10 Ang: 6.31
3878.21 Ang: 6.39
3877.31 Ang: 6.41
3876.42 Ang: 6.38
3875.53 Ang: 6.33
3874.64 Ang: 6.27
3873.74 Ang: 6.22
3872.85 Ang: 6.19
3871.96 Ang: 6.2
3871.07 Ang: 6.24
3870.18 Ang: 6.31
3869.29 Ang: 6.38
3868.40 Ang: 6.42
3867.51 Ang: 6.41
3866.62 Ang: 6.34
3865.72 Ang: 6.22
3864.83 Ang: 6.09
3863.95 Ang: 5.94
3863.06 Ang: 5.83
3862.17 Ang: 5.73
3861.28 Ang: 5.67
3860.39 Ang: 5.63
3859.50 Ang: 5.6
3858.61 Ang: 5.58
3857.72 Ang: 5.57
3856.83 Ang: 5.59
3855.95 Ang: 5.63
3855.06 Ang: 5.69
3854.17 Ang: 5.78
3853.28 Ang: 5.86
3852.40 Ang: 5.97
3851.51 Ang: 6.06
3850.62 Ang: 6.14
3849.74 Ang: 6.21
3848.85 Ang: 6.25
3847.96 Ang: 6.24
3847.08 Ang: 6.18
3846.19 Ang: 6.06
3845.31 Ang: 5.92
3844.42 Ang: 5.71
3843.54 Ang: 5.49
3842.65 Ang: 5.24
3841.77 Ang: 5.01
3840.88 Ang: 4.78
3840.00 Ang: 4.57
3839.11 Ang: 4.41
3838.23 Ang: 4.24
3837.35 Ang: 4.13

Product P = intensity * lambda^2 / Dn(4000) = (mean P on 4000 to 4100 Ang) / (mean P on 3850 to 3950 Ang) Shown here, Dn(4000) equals 1.72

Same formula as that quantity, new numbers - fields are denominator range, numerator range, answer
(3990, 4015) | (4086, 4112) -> 1.04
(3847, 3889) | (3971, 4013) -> 1.56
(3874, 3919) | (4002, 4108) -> 1.58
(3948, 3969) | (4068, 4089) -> 1.67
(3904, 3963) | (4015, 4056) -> 1.67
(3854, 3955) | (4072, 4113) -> 1.72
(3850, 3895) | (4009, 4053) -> 1.81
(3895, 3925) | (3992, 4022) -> 1.50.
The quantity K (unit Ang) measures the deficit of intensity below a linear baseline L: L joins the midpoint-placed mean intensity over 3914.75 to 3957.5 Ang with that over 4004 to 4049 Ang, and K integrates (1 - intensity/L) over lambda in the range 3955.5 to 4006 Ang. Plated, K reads 3.6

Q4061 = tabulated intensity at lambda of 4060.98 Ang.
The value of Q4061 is 9.07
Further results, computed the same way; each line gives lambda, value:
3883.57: 5.73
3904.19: 6.79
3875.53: 6.33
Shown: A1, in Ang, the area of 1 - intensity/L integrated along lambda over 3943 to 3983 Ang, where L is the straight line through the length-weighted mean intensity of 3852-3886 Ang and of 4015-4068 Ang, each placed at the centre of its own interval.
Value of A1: 8.57 Ang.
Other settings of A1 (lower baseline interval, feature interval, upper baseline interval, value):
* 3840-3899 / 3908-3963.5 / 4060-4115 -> 6.7 Ang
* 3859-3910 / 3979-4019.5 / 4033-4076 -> -4.2 Ang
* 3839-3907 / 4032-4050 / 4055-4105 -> -2.9 Ang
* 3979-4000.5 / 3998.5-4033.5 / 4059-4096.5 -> -1.7 Ang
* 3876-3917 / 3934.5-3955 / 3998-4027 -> 4.3 Ang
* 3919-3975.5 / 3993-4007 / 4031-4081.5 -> -3.6 Ang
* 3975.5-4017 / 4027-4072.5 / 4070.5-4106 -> -1.1 Ang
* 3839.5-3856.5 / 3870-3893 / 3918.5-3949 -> -2.0 Ang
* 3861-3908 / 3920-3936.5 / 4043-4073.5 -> 5.1 Ang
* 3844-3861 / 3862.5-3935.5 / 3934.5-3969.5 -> -3.9 Ang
